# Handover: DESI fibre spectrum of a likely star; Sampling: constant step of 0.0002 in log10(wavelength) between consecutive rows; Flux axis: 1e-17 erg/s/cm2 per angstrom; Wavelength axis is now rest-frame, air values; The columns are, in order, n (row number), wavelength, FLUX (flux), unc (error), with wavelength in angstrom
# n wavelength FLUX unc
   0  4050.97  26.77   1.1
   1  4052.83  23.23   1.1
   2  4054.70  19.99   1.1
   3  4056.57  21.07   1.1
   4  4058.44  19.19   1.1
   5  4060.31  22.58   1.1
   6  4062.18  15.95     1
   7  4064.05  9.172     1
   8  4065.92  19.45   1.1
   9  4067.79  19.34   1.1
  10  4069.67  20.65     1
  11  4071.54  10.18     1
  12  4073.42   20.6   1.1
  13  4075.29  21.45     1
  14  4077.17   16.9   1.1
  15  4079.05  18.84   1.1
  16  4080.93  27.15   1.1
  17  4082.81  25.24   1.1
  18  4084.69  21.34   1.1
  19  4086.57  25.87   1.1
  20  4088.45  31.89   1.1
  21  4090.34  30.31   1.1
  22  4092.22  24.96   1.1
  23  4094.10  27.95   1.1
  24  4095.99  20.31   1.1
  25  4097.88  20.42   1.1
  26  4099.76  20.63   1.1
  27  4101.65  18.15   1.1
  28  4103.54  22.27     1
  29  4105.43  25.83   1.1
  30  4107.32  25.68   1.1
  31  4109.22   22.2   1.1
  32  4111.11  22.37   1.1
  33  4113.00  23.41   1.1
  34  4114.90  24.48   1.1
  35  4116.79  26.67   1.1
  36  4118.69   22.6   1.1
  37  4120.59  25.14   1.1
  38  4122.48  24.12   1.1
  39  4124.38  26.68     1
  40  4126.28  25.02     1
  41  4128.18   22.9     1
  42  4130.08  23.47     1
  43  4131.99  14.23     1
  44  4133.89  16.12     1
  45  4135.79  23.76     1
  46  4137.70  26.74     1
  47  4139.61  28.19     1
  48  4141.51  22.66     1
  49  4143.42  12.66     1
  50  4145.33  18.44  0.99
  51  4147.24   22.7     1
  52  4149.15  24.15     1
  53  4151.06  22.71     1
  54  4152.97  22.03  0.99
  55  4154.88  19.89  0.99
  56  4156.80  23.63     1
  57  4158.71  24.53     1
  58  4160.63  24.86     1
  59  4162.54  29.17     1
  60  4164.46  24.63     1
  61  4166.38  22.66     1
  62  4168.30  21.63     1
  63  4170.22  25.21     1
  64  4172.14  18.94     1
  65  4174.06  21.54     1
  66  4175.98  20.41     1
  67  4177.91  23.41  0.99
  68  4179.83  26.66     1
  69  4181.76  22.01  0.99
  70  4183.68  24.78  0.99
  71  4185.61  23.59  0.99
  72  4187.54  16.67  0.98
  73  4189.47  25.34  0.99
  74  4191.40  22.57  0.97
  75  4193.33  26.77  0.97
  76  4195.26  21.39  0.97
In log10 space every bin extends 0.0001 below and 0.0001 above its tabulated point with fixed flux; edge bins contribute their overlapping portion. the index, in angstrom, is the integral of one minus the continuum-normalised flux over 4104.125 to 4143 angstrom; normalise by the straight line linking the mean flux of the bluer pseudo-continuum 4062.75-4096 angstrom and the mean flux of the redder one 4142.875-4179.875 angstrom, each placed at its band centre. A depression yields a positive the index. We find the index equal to -2.3 angstrom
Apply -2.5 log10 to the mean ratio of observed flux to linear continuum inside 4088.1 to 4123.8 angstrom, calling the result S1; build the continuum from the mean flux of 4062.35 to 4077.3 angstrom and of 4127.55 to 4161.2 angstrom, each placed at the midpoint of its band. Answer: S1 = -0.23 mag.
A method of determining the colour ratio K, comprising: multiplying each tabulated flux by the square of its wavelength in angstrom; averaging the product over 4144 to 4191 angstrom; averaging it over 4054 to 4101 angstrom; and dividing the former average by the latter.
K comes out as 1.1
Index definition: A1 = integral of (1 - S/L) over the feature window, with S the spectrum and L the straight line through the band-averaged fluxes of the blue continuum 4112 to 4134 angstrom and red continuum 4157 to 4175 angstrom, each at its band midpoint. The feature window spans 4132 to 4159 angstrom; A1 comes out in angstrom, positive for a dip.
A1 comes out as 2.0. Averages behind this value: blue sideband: 23.2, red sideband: 23.7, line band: 21.7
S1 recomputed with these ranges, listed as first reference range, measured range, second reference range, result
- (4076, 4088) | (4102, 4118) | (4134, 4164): -0.04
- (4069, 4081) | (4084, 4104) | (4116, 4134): -0.18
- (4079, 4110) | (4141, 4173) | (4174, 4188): 0.03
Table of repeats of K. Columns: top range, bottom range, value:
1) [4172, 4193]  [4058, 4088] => 1.20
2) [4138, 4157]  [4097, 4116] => 0.98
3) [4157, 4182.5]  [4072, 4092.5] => 1.04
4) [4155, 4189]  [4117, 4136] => 1.05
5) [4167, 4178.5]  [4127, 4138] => 1.06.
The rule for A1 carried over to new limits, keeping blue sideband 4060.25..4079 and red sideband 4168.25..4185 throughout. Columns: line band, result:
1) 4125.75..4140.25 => -1.2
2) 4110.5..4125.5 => -3.5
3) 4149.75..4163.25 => -1.2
